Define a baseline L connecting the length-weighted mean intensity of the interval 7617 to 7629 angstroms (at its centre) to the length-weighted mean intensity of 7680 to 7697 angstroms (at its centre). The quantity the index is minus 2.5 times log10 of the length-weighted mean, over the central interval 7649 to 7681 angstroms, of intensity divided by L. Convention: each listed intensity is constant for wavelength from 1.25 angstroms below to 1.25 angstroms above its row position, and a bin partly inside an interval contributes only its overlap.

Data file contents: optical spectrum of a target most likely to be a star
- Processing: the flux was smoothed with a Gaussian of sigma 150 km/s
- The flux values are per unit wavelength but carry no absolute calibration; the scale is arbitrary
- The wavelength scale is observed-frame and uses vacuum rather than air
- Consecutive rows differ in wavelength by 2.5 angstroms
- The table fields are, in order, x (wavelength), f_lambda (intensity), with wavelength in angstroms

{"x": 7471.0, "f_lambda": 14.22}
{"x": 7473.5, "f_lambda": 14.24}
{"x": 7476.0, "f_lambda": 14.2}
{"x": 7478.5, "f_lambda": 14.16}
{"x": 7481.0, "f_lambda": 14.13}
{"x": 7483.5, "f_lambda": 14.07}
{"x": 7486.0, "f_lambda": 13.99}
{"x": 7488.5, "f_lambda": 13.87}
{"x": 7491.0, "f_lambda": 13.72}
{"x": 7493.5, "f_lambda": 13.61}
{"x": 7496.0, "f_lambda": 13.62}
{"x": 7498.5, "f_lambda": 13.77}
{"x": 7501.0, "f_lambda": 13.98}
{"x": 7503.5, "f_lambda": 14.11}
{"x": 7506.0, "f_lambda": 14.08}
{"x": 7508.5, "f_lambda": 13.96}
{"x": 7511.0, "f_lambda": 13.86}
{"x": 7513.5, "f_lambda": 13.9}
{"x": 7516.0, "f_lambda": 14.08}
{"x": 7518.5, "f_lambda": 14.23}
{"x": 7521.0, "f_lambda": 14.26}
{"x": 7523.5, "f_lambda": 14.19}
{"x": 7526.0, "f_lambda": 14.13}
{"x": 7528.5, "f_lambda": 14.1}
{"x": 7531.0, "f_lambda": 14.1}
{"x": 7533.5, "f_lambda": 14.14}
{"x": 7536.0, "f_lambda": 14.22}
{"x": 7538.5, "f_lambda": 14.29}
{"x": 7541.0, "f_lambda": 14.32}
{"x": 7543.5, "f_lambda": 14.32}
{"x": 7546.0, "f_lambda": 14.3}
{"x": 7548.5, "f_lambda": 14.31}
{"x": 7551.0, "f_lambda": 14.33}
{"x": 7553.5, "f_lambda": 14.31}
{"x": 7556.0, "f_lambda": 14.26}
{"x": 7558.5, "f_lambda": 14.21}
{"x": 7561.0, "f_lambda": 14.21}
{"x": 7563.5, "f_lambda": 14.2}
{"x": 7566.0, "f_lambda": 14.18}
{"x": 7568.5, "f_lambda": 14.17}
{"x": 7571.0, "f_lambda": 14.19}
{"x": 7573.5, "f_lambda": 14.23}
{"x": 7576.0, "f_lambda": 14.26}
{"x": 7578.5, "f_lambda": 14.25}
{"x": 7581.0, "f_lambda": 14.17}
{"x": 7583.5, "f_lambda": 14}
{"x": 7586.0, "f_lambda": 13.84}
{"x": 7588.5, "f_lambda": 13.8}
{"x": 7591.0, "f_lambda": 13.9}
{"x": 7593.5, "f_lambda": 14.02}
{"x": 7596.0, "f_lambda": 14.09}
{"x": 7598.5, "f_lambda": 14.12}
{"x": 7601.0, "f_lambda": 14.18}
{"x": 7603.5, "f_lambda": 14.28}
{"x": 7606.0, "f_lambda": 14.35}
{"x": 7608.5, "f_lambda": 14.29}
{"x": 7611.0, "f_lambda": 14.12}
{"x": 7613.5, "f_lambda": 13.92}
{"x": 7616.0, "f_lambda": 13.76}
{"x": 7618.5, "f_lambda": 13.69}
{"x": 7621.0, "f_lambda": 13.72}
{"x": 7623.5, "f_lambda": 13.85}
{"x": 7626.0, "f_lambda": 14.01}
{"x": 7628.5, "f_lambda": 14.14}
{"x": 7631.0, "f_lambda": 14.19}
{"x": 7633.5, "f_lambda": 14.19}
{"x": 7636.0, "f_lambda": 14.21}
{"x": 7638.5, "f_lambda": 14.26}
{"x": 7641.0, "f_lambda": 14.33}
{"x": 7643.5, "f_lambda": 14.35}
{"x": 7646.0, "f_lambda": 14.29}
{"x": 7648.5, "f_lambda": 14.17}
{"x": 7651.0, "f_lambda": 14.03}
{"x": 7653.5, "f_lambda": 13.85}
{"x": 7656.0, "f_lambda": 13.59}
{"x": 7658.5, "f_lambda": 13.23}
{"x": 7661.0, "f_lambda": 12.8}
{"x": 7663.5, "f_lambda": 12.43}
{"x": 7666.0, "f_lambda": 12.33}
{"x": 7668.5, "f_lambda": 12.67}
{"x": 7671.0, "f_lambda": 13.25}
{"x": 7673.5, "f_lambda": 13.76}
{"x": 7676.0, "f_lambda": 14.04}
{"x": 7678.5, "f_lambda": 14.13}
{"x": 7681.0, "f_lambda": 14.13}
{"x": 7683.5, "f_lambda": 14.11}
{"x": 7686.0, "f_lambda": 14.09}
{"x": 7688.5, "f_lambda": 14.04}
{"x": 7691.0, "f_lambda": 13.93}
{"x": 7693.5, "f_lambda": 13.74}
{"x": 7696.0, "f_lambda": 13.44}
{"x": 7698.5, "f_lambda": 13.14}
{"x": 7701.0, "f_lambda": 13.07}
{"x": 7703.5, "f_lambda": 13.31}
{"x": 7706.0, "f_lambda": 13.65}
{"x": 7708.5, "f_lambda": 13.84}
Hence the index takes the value 0.041 mag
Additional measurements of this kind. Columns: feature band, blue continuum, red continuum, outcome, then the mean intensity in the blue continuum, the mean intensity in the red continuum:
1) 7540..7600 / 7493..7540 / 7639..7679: -0.02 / 14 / 13.6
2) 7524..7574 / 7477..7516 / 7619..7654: -0.02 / 13.9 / 14.1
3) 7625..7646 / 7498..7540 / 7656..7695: -0.04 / 14.1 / 13.5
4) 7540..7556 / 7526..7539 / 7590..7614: -0.01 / 14.2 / 14.1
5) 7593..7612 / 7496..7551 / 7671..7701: -0.02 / 14.1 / 13.8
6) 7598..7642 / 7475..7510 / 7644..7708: -0.03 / 13.9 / 13.6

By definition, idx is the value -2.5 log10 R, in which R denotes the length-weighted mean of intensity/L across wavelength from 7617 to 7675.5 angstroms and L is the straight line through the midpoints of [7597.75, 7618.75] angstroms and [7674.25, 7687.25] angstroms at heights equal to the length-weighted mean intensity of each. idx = 0.029 mag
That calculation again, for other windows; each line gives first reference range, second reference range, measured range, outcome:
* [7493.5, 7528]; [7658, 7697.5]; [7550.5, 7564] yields -0.03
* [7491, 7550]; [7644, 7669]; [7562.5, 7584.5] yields -0.03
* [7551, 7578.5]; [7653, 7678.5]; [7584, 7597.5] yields 0.00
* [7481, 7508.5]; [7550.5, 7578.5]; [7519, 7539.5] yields -0.01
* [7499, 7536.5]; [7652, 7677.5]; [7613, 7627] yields -0.03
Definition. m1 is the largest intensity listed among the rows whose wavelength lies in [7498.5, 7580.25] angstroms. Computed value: 14.33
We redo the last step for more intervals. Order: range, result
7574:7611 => 14.35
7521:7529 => 14.26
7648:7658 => 14.17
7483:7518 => 14.11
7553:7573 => 14.31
